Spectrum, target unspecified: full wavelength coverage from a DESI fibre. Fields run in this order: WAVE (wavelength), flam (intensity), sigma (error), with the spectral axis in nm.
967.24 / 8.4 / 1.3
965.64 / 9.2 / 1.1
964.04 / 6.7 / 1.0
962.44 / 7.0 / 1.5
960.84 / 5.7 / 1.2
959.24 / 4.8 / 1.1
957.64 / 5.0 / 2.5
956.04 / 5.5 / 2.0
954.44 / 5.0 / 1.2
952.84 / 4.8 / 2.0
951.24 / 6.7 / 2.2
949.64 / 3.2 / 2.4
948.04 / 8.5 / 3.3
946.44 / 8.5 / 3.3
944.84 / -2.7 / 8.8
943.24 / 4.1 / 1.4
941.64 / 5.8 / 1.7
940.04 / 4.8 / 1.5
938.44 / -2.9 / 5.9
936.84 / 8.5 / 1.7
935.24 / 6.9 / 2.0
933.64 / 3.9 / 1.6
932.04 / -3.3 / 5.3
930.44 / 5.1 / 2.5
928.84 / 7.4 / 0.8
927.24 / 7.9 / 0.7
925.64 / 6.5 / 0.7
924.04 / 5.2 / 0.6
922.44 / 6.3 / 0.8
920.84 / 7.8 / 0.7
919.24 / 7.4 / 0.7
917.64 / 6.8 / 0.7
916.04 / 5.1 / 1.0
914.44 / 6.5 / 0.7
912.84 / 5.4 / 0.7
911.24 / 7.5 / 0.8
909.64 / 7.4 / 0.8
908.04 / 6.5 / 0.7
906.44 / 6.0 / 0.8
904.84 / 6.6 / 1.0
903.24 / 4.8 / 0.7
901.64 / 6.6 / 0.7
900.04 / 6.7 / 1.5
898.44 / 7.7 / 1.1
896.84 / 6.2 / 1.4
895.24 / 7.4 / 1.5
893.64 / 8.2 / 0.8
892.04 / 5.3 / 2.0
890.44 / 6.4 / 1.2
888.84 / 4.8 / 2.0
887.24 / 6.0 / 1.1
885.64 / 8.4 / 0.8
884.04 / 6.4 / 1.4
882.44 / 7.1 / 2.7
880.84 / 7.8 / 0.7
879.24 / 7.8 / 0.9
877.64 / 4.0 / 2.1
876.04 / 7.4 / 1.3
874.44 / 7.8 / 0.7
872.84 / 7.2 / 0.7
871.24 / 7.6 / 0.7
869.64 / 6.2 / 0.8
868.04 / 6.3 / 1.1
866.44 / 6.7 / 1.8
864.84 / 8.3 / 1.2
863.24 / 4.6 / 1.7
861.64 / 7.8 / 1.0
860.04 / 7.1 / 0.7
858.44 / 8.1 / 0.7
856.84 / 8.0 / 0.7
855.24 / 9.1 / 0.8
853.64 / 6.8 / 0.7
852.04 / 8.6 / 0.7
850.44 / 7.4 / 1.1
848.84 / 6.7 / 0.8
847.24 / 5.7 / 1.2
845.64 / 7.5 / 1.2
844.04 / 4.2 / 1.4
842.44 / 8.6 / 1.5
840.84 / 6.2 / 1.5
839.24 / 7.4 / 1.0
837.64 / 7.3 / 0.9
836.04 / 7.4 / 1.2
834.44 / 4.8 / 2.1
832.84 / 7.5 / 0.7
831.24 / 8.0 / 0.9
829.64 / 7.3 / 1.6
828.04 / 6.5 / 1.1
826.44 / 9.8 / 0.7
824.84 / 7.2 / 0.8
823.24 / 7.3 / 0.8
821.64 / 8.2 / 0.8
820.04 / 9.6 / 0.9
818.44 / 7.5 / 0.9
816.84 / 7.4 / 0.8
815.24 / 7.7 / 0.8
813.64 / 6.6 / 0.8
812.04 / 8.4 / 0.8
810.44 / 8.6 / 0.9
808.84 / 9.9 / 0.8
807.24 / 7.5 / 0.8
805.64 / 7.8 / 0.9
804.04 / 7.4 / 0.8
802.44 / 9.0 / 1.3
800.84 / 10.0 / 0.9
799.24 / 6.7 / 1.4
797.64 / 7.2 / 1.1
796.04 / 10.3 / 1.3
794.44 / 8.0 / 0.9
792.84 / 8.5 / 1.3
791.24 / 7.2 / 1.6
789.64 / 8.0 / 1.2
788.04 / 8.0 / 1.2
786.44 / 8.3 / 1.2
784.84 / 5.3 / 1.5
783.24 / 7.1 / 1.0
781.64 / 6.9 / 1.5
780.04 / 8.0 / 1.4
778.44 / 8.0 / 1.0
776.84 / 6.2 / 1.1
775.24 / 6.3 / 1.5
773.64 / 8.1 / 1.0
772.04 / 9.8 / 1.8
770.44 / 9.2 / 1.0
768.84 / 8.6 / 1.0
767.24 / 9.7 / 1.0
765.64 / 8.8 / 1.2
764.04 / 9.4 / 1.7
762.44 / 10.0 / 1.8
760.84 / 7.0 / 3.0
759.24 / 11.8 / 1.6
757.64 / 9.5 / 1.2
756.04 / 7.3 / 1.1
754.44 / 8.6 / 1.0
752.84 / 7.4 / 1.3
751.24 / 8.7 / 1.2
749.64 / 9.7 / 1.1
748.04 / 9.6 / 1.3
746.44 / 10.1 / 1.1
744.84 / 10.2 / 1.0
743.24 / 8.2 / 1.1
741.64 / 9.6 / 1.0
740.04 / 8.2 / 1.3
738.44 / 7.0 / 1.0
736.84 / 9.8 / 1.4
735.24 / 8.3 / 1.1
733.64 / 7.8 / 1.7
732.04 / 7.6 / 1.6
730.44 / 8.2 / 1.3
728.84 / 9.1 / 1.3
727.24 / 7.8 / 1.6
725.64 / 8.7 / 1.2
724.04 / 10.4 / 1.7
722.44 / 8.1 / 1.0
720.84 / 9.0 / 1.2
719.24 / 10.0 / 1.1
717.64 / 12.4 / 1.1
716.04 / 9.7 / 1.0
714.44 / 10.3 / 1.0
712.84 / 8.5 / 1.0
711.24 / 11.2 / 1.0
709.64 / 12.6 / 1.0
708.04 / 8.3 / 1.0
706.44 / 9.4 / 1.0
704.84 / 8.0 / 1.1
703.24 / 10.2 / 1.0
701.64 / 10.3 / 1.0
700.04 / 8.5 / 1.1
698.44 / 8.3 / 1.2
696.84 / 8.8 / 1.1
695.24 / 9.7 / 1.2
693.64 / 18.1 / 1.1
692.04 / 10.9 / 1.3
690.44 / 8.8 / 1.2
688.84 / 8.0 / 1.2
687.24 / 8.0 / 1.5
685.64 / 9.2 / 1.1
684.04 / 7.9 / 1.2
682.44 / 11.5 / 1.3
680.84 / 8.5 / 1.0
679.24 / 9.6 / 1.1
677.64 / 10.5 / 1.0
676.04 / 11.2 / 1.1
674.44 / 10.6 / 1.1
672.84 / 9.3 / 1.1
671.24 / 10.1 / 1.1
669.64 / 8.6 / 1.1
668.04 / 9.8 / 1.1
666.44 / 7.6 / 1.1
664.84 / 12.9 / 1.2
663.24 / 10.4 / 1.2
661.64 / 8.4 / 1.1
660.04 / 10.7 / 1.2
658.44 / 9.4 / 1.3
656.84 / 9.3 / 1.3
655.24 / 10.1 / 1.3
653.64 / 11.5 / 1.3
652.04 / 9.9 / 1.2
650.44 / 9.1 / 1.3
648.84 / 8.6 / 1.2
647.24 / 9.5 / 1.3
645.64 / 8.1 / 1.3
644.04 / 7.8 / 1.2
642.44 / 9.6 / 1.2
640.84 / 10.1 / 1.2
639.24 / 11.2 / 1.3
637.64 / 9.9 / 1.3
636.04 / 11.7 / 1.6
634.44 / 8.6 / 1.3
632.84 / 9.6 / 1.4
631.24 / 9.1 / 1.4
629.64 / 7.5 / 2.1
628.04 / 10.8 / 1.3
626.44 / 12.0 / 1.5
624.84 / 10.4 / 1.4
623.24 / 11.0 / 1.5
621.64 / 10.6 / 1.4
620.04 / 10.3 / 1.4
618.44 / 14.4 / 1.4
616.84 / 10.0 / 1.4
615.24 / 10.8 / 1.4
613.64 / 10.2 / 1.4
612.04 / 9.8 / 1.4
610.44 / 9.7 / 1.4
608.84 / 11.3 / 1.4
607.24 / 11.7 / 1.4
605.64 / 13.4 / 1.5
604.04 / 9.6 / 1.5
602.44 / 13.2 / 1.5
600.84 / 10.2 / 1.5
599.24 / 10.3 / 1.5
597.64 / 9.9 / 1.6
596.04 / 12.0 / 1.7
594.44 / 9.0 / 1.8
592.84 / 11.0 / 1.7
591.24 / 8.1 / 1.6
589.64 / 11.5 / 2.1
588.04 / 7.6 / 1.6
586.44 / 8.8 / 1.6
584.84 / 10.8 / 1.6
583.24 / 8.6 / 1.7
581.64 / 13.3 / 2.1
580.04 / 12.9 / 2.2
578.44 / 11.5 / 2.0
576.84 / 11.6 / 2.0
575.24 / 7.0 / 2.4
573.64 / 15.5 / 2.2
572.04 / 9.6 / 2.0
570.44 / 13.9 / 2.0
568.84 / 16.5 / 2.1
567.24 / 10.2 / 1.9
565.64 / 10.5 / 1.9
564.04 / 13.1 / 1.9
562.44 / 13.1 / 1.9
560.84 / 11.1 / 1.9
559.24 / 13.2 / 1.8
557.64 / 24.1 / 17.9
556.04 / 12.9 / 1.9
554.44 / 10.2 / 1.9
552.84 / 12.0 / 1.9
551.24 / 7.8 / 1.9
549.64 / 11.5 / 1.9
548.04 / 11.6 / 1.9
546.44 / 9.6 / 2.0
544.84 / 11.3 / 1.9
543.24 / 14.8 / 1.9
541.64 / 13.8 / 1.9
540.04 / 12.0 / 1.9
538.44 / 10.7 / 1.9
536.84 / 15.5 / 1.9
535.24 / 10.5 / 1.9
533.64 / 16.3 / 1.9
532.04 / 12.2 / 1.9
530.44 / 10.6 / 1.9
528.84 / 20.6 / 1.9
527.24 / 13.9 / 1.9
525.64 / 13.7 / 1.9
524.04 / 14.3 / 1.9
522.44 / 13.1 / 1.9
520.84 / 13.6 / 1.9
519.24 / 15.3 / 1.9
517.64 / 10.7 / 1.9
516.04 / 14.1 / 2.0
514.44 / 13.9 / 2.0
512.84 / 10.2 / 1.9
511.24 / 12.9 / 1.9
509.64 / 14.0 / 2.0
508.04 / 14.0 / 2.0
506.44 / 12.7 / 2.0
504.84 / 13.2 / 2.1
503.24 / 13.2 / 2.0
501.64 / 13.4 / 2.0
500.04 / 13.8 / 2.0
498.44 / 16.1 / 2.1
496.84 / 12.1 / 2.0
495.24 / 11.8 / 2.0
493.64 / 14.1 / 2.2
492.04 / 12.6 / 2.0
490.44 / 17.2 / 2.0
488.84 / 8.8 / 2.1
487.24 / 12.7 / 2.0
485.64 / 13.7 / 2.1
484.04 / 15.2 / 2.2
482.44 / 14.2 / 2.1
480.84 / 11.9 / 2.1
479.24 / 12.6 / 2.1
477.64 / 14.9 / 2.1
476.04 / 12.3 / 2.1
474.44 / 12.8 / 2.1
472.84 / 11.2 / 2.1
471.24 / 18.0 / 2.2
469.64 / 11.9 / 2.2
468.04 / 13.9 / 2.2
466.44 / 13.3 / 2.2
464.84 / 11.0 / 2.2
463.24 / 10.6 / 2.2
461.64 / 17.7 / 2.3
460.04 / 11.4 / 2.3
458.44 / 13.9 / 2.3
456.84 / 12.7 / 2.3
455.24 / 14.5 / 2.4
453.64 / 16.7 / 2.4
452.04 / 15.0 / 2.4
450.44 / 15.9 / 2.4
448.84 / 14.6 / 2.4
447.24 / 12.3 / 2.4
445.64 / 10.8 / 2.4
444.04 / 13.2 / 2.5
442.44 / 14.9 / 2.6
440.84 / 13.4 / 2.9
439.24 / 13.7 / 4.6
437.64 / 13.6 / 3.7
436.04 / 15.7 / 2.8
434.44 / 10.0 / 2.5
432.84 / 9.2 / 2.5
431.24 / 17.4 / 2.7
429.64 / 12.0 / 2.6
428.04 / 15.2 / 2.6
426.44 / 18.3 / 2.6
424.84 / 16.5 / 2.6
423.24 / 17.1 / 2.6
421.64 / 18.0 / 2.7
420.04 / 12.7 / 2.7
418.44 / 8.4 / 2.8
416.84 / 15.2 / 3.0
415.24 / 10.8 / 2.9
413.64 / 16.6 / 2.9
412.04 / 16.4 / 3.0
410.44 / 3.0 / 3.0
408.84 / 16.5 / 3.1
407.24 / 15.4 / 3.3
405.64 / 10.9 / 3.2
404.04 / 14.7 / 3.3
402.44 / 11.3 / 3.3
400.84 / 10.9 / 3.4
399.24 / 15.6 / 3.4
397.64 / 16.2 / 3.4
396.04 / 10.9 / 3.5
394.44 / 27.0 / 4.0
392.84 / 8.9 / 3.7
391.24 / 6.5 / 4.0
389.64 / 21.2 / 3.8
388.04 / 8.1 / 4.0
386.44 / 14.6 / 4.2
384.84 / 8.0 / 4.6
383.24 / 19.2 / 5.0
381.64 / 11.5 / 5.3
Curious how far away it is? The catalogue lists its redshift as 0.06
